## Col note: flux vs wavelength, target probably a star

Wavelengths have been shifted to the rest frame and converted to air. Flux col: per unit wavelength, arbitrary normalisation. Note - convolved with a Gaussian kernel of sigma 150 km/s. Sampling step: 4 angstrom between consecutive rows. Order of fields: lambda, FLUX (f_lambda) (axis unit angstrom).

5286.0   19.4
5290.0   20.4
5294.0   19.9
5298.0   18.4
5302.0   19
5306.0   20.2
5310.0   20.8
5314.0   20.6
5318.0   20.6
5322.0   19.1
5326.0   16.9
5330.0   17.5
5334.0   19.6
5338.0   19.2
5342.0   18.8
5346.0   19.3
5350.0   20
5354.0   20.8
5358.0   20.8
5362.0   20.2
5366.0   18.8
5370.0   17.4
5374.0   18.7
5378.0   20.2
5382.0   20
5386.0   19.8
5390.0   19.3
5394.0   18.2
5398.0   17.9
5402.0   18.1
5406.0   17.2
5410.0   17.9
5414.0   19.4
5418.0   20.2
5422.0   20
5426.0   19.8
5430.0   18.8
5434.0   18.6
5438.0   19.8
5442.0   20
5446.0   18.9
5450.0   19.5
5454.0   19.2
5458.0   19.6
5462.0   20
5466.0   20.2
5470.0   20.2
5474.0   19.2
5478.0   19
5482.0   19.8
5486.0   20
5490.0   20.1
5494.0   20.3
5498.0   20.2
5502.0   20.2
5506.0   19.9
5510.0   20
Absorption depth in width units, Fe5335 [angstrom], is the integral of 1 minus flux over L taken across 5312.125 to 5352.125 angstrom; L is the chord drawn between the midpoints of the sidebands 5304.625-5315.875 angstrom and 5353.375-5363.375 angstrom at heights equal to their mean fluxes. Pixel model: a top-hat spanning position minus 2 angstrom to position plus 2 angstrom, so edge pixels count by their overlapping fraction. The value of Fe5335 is 2.74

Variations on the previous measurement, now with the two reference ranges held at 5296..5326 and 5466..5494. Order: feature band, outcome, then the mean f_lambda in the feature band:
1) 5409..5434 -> 0.5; 19.3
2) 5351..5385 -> 0.1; 19.6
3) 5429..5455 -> 0.6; 19.3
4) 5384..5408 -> 1.6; 18.4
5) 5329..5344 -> 0.6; 18.9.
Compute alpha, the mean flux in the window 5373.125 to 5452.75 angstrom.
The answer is 19.1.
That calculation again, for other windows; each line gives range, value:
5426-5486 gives 19.5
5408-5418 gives 19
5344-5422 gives 19.2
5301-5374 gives 19.4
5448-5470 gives 19.7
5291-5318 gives 19.9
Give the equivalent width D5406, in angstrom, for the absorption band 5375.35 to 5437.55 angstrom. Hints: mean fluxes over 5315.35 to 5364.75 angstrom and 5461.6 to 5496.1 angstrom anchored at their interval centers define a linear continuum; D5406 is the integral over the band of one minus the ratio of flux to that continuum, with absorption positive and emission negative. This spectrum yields 1.8 angstrom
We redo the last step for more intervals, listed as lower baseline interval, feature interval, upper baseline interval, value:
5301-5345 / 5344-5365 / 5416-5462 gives -0.9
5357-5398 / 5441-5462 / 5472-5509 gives 0.2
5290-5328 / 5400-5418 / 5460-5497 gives 1.2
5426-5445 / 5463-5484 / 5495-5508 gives 0.1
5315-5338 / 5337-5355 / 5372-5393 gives -0.5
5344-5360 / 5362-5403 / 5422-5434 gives 1.9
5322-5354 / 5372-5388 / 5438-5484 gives -0.4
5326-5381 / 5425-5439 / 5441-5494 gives 0.3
